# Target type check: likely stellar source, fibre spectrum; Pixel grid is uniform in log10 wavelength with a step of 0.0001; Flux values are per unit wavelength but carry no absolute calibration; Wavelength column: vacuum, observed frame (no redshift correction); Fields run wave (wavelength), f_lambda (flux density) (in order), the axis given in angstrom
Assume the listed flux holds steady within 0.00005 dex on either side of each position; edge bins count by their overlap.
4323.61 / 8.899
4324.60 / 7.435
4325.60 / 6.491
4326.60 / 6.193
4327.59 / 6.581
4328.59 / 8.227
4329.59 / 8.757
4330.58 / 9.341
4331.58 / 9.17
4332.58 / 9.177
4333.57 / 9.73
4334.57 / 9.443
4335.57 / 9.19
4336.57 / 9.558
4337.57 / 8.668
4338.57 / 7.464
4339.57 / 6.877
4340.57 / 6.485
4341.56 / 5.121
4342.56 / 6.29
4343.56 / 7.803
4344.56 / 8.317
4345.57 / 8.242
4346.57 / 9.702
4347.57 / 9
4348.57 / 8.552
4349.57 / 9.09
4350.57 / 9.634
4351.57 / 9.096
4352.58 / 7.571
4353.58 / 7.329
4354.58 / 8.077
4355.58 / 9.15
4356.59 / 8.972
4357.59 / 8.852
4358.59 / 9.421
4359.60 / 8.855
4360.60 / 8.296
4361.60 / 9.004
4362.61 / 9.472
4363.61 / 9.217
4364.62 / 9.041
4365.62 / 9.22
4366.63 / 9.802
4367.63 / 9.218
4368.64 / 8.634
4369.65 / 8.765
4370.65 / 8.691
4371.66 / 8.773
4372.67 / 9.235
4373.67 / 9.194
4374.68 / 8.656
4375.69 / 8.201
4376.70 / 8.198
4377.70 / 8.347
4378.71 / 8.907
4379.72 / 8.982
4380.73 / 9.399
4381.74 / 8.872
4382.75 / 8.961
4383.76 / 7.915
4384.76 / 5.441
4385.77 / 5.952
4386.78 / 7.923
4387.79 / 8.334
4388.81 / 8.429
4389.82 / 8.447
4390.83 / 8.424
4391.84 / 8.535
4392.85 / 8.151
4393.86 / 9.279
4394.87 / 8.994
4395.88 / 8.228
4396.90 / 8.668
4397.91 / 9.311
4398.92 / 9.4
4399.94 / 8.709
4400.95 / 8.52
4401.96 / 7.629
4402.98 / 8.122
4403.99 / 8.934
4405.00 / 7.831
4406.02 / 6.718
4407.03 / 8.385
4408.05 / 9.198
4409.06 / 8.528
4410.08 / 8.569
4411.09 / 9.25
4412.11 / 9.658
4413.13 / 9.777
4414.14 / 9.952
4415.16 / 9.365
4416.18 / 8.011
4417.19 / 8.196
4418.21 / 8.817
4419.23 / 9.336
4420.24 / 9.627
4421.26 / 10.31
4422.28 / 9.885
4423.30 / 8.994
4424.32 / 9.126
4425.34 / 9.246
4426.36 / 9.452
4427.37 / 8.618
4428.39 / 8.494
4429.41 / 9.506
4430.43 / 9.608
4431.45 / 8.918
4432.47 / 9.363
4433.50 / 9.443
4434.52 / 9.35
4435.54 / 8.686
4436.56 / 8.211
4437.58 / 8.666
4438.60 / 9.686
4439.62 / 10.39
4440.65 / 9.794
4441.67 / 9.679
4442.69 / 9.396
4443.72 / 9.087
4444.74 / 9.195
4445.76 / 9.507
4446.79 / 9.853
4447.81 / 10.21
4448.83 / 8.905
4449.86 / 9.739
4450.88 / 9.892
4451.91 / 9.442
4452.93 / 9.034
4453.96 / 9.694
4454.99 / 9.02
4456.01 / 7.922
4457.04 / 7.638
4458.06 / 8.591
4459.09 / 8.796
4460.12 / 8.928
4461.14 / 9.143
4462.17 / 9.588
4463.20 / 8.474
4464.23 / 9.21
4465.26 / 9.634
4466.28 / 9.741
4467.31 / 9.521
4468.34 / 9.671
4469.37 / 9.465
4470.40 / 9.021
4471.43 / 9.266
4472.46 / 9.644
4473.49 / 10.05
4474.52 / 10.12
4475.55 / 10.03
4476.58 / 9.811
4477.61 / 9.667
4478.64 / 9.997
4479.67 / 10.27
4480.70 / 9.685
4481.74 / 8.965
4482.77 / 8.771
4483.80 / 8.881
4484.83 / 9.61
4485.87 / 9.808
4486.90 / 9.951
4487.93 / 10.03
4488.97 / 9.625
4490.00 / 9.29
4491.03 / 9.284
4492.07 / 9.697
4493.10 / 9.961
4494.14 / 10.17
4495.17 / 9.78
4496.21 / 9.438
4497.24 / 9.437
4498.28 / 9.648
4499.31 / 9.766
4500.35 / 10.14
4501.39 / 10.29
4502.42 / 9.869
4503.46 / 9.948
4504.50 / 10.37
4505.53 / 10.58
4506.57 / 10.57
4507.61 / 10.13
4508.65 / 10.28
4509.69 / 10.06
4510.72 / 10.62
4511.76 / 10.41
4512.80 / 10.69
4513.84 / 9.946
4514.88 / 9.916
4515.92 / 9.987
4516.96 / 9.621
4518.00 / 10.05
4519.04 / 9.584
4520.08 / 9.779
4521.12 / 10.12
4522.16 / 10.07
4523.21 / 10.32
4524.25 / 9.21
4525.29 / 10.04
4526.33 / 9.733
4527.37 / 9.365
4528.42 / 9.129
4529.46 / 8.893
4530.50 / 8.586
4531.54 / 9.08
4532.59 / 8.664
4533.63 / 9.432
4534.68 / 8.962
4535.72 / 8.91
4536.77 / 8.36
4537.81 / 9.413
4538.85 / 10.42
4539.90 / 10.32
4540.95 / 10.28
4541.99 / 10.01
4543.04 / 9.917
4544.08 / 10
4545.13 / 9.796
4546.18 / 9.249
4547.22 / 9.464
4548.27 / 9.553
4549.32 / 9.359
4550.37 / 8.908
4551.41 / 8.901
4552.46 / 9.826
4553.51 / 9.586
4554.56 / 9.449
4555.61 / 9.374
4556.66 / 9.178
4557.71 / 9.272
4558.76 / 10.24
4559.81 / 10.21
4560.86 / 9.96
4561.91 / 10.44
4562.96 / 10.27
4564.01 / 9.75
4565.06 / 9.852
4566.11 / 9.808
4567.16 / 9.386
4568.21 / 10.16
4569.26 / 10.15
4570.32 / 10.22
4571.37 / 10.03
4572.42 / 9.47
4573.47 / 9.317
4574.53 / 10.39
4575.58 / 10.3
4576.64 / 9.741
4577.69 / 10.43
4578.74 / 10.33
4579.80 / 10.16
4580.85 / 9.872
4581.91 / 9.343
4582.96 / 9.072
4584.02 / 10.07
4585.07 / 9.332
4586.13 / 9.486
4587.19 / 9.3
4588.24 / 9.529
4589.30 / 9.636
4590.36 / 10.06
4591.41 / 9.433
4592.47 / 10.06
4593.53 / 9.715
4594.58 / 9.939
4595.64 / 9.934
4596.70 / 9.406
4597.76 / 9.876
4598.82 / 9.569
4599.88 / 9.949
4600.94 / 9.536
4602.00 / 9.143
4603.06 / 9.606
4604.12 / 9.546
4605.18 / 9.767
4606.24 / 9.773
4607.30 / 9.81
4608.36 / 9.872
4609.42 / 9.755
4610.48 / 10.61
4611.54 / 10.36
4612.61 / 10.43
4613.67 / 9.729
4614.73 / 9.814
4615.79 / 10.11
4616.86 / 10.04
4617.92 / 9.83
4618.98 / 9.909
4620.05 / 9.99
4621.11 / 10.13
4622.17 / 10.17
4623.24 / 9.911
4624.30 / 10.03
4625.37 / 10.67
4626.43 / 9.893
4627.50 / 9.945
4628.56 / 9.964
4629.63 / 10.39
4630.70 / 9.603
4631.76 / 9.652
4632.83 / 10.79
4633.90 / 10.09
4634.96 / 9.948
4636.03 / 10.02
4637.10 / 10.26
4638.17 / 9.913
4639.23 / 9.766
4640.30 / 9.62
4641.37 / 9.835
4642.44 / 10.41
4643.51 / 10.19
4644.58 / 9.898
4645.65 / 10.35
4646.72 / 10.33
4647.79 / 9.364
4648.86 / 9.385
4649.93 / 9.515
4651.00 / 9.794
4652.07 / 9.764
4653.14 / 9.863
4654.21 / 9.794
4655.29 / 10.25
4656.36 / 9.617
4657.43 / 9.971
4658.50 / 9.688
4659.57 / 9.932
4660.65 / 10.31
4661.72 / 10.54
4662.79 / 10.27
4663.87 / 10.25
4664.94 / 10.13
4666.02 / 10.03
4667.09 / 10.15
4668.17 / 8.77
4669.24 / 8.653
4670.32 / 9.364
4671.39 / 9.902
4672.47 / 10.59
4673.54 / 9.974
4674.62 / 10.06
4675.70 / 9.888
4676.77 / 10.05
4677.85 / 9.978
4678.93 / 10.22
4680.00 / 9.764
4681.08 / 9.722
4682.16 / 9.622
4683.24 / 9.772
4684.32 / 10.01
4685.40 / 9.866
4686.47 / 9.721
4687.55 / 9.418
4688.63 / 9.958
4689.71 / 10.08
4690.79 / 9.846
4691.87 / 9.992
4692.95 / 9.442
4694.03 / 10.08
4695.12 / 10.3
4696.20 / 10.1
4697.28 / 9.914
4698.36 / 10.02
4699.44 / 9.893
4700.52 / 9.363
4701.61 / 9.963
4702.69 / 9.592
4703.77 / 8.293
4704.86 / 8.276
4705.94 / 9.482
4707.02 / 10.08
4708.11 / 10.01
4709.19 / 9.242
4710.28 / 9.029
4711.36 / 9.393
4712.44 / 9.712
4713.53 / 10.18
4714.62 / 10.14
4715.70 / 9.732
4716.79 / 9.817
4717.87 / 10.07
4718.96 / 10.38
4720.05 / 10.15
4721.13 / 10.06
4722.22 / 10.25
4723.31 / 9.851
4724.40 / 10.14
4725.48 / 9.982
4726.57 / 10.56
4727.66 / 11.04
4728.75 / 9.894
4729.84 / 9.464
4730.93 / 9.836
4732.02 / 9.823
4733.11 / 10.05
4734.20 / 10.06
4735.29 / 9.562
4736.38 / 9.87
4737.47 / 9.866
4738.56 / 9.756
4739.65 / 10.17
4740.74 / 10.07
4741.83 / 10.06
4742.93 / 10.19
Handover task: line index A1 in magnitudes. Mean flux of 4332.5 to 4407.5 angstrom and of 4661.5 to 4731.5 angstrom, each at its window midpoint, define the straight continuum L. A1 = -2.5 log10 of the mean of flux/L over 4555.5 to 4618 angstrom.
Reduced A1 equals -0.050 mag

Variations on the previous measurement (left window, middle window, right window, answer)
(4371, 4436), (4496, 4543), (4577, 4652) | -0.05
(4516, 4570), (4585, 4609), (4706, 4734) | 0.01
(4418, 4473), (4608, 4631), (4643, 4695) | -0.03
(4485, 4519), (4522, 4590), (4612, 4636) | 0.04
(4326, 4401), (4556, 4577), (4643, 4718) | -0.06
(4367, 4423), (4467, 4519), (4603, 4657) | -0.07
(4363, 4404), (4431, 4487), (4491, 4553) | -0.02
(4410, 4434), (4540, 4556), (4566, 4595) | 0.01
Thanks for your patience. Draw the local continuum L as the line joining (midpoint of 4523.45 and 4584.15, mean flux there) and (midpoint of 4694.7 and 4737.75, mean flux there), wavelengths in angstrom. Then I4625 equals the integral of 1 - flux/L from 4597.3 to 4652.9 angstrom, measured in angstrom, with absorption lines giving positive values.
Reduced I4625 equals -1.2 angstrom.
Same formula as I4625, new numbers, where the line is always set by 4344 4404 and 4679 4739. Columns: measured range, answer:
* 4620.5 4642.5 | -1.12 angstrom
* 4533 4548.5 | -0.62 angstrom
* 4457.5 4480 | -1.25 angstrom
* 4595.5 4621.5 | -1.06 angstrom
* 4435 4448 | -0.76 angstrom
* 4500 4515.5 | -1.94 angstrom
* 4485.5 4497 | -0.85 angstrom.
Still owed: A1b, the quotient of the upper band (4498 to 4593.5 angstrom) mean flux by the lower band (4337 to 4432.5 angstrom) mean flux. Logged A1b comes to 1.13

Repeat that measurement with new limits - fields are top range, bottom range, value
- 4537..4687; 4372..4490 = 1.09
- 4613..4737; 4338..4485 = 1.11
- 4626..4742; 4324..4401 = 1.17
